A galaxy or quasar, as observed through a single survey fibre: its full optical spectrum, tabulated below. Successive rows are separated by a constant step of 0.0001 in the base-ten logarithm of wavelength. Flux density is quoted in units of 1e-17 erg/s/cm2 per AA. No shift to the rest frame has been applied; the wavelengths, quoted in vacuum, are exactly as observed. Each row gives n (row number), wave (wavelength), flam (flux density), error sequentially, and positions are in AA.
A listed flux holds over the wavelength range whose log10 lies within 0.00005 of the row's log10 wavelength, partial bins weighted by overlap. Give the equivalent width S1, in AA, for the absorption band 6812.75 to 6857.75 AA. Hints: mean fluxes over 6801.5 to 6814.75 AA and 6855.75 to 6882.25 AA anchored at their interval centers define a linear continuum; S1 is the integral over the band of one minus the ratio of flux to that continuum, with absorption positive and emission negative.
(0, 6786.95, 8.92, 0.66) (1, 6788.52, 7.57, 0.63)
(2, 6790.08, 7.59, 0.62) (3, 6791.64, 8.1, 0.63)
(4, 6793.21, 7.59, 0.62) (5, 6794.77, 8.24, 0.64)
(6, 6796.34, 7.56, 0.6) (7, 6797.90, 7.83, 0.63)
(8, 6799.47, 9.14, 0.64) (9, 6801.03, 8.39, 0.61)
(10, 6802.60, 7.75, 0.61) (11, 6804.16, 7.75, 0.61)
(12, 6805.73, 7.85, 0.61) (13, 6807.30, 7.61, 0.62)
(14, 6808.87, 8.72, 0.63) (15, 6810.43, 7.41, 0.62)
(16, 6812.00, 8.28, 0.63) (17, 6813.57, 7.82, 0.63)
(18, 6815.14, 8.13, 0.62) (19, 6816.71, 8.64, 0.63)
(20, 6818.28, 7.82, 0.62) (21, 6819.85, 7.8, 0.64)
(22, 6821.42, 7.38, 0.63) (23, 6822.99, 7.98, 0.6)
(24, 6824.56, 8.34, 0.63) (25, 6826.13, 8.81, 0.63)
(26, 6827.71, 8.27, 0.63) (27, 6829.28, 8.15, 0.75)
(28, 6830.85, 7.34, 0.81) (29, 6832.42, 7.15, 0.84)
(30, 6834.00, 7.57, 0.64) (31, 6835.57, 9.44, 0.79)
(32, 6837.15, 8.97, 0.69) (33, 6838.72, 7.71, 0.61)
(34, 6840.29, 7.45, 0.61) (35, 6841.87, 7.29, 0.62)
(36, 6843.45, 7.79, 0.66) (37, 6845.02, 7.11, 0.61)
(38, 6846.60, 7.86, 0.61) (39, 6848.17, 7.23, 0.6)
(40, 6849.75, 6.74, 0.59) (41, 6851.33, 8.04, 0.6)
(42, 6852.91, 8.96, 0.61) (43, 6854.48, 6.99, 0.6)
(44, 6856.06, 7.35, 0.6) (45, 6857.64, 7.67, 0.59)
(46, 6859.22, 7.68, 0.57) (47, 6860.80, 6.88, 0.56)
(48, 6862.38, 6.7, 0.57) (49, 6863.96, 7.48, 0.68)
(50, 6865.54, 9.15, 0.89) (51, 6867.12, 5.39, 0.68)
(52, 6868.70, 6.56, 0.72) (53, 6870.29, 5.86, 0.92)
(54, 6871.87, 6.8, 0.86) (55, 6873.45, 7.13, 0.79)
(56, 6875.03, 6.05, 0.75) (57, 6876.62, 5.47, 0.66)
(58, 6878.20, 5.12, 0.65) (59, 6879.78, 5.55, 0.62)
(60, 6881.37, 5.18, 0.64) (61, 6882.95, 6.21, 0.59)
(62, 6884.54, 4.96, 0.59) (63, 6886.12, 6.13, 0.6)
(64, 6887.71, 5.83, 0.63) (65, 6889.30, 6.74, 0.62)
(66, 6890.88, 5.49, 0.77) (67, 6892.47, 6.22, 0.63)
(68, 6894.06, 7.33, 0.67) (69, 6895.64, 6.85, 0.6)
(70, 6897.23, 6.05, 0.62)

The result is -3.3 AA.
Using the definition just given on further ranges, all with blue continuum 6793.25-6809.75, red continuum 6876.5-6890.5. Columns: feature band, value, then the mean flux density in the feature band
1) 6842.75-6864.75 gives -3.1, 7.46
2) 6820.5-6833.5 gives -1.1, 7.92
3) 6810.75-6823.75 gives -0.6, 7.96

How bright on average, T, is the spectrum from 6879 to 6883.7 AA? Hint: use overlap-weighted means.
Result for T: 5.64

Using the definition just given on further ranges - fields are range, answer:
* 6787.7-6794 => 7.72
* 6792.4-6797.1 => 7.79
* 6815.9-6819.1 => 8.22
